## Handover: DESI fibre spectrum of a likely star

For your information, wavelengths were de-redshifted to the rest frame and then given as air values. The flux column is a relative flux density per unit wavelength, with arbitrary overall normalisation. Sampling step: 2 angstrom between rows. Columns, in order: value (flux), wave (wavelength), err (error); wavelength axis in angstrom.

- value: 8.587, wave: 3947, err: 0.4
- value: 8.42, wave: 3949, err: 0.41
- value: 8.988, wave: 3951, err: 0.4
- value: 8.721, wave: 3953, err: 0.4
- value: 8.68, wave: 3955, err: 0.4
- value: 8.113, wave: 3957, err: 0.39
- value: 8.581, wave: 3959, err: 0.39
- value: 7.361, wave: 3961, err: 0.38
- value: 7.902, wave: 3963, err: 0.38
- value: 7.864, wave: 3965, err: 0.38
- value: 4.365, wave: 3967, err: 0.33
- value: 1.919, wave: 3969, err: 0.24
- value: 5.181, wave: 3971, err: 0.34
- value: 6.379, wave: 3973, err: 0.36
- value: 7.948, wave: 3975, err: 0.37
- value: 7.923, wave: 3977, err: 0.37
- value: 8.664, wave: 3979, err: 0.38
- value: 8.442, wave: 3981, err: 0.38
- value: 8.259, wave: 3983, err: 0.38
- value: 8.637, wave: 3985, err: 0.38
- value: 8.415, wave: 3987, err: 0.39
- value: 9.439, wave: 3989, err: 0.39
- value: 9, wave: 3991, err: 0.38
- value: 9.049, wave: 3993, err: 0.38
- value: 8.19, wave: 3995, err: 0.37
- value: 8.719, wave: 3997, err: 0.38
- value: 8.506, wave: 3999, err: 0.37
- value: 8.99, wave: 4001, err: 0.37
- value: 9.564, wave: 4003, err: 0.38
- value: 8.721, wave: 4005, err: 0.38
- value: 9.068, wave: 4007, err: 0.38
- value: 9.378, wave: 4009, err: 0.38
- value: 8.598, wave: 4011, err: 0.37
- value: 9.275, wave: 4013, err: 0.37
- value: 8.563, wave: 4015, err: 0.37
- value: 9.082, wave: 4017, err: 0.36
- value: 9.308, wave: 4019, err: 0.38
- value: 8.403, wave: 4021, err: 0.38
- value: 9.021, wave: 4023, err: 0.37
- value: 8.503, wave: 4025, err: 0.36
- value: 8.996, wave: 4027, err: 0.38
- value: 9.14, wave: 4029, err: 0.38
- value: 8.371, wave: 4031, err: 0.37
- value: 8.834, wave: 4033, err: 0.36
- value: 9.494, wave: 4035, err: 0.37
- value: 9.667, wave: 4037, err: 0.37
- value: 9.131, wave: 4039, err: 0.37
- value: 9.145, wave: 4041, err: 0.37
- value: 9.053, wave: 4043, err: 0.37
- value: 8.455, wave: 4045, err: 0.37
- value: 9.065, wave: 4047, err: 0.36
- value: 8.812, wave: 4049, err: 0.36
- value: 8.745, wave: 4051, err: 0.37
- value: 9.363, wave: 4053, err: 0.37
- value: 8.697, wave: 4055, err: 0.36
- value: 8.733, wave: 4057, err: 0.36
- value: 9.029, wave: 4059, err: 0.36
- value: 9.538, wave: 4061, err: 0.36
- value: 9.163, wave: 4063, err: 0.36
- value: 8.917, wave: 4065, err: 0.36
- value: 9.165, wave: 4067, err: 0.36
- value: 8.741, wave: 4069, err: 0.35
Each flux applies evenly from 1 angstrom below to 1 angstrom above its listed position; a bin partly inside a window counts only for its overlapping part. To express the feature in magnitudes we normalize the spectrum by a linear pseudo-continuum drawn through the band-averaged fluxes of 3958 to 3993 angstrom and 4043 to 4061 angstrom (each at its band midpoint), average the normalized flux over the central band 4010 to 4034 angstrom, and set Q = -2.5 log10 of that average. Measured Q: -0.063 mag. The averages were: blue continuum 7.47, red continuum 8.91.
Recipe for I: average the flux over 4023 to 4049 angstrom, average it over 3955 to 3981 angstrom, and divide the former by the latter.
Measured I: 1.3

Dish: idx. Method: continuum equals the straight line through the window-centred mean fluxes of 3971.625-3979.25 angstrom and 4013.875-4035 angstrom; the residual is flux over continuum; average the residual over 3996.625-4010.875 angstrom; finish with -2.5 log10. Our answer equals -0.087 mag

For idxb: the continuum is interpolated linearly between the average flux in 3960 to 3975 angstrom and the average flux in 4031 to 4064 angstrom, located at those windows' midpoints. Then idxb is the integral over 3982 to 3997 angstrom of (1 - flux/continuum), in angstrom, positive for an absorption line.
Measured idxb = -4.14 angstrom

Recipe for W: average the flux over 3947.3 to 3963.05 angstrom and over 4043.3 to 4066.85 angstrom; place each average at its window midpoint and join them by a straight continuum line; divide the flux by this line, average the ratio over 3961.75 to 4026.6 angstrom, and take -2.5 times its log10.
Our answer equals 0.059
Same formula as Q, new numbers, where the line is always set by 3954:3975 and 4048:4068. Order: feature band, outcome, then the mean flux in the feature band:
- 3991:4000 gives -0.161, 8.66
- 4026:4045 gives -0.075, 9.06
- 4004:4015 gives -0.150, 8.97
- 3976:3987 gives -0.178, 8.39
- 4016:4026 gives -0.098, 8.86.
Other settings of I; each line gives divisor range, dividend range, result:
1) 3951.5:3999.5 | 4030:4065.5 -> 1.16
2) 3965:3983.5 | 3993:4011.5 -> 1.35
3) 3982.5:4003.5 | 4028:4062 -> 1.03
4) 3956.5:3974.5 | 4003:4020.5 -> 1.41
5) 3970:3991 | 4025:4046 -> 1.13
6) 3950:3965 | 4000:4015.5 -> 1.09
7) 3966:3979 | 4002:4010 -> 1.57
